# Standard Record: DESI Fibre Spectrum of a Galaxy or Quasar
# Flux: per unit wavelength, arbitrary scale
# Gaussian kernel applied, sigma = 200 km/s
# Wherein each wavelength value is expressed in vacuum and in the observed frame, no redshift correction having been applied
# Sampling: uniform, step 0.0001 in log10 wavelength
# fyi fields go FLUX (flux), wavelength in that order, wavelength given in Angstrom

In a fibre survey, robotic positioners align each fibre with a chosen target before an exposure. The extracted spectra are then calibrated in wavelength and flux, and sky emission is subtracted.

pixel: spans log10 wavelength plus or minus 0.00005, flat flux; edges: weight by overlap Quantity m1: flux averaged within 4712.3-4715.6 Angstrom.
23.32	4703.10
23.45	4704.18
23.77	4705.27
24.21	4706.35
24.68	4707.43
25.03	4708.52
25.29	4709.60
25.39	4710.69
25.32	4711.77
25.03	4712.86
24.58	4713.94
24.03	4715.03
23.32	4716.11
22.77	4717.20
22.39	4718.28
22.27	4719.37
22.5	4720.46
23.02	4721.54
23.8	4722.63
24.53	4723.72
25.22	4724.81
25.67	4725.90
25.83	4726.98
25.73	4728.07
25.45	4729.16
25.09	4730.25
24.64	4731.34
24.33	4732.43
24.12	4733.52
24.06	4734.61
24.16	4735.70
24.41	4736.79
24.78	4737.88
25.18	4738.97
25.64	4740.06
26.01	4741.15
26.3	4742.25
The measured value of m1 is 24.5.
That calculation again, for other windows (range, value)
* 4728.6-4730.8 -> 25.2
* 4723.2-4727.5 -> 25.3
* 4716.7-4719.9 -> 22.5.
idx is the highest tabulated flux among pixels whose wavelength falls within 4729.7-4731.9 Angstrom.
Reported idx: 25.09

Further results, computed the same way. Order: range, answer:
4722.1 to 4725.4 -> 25.22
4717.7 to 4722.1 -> 23.02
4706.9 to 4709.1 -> 25.03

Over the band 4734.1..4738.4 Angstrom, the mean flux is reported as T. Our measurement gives 24.4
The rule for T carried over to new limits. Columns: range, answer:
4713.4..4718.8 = 23.4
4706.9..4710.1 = 25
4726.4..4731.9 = 25.4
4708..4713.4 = 25.2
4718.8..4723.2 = 22.9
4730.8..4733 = 24.5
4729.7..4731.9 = 24.8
